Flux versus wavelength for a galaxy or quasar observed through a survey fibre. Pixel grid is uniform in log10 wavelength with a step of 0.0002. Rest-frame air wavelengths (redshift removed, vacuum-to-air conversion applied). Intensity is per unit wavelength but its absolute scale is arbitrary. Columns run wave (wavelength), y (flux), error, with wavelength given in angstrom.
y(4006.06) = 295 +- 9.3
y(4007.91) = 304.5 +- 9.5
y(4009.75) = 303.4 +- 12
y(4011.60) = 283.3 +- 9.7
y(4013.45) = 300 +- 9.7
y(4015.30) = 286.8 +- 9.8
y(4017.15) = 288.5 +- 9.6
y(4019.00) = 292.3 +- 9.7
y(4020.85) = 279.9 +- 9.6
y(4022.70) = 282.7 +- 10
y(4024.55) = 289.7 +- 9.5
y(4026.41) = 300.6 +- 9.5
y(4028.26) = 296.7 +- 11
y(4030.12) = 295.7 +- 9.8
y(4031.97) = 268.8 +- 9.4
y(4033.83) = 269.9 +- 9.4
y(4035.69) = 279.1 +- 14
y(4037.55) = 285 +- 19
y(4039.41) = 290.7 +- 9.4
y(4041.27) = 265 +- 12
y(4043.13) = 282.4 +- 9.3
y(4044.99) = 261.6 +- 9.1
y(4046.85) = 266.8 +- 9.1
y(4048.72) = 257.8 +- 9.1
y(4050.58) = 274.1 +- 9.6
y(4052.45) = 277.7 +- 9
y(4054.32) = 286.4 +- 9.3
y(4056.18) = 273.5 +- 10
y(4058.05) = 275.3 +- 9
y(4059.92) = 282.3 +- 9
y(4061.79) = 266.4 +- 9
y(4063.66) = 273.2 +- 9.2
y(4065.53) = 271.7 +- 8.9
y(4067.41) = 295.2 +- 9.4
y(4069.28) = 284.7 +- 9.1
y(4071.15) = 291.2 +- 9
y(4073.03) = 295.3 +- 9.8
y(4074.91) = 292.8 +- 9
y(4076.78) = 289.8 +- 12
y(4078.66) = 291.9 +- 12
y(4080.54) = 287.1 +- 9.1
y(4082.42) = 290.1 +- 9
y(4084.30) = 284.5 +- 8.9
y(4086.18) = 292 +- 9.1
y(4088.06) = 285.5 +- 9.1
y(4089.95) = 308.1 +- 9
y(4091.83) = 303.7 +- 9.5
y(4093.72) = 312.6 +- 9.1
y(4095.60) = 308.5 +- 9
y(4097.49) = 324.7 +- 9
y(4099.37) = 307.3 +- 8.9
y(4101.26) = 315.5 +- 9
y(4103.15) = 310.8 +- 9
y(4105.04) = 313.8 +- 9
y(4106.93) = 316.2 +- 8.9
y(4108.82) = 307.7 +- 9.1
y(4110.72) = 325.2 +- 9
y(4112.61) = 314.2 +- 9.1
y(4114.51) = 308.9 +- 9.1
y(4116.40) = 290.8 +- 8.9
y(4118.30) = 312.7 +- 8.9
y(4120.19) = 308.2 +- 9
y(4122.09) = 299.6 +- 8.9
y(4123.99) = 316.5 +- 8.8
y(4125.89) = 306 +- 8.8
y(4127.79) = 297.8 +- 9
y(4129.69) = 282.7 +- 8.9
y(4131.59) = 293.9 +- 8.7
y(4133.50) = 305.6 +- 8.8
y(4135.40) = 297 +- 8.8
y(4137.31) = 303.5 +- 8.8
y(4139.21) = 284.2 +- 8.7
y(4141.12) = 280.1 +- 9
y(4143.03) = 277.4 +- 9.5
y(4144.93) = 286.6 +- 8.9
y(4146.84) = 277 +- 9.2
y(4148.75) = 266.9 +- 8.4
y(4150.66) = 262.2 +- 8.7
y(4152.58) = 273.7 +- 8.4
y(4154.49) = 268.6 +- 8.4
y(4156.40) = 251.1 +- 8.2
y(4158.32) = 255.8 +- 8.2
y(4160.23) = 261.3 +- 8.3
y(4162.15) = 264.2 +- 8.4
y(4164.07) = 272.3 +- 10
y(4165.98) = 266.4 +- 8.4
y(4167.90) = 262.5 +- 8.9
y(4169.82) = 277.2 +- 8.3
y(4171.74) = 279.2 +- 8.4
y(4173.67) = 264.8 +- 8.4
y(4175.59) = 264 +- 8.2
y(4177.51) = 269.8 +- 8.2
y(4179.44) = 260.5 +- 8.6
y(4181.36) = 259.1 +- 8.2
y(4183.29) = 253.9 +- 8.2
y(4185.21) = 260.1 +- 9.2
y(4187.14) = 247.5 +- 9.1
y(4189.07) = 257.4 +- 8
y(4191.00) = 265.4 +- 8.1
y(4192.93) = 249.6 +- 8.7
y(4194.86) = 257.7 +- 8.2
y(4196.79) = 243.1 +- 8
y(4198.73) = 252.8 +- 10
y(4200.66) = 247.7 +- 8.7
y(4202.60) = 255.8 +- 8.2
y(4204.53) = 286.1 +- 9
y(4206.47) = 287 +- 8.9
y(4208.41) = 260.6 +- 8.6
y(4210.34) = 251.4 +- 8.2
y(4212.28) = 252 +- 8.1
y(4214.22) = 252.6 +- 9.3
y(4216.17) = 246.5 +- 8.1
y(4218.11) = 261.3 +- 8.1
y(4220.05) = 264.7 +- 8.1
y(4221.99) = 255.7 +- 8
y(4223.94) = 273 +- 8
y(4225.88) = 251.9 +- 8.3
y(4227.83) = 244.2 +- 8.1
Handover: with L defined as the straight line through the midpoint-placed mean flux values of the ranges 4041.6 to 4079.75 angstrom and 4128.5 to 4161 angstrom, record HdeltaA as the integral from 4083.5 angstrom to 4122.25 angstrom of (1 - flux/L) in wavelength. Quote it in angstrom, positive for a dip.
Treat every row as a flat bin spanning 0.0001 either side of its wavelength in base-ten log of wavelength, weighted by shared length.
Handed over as -3.97 angstrom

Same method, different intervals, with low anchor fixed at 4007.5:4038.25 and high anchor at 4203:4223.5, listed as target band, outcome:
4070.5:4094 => -1.14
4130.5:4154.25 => -1.02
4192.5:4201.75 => 0.49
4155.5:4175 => 0.22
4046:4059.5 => 0.51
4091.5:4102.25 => -1.33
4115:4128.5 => -1.48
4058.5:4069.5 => 0.17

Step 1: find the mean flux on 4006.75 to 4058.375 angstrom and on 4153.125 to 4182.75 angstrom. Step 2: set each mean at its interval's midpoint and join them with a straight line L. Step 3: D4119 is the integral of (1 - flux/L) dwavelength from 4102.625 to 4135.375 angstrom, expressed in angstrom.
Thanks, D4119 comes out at -4.2 angstrom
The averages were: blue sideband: 283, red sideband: 265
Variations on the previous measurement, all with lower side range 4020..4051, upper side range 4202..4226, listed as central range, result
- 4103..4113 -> -1.6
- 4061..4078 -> -0.5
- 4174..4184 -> 0.1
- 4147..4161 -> 0.2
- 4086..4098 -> -1.4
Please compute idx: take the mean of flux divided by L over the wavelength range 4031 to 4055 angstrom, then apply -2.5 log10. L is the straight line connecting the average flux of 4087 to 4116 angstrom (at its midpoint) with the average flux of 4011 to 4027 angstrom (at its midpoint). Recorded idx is 0.08 mag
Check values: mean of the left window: 289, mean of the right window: 310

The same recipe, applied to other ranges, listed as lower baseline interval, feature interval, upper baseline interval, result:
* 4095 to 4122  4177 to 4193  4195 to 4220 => 0.05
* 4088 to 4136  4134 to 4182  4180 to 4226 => 0.04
